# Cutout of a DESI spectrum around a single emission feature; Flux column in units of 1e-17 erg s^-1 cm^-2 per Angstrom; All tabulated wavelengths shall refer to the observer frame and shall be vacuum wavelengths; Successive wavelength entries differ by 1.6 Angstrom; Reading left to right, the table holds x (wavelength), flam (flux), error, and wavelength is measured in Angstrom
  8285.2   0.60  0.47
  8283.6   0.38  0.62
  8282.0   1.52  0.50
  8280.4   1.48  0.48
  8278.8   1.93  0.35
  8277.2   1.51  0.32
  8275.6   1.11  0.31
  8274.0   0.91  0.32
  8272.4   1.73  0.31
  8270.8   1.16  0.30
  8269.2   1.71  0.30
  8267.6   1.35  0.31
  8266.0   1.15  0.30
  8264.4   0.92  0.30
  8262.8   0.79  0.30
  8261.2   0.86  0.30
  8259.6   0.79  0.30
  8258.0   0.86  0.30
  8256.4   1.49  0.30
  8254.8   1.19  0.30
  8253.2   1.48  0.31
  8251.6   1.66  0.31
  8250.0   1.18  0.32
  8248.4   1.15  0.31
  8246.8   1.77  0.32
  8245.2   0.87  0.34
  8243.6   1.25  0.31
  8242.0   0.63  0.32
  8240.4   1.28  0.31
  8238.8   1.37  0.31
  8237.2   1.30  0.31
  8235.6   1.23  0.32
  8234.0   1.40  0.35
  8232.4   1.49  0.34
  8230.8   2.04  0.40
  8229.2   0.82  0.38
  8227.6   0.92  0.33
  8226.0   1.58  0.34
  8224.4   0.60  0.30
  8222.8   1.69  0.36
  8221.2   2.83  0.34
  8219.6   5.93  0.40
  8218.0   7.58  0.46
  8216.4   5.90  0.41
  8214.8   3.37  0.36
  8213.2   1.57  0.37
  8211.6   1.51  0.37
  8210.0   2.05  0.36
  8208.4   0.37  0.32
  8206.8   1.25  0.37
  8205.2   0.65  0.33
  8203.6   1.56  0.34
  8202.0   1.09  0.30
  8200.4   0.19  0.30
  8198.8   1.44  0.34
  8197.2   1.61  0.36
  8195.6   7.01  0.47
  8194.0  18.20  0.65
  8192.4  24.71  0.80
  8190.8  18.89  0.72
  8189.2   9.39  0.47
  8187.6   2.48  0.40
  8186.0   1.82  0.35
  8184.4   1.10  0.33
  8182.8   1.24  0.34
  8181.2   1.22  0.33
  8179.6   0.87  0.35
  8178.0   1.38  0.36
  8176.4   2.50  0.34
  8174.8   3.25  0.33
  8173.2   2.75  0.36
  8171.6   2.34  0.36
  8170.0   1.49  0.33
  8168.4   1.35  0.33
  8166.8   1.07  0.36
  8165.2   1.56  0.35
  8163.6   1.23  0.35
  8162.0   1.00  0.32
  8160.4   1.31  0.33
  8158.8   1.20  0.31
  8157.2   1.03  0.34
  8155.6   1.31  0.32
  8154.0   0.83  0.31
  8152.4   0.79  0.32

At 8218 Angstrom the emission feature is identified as [N II]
